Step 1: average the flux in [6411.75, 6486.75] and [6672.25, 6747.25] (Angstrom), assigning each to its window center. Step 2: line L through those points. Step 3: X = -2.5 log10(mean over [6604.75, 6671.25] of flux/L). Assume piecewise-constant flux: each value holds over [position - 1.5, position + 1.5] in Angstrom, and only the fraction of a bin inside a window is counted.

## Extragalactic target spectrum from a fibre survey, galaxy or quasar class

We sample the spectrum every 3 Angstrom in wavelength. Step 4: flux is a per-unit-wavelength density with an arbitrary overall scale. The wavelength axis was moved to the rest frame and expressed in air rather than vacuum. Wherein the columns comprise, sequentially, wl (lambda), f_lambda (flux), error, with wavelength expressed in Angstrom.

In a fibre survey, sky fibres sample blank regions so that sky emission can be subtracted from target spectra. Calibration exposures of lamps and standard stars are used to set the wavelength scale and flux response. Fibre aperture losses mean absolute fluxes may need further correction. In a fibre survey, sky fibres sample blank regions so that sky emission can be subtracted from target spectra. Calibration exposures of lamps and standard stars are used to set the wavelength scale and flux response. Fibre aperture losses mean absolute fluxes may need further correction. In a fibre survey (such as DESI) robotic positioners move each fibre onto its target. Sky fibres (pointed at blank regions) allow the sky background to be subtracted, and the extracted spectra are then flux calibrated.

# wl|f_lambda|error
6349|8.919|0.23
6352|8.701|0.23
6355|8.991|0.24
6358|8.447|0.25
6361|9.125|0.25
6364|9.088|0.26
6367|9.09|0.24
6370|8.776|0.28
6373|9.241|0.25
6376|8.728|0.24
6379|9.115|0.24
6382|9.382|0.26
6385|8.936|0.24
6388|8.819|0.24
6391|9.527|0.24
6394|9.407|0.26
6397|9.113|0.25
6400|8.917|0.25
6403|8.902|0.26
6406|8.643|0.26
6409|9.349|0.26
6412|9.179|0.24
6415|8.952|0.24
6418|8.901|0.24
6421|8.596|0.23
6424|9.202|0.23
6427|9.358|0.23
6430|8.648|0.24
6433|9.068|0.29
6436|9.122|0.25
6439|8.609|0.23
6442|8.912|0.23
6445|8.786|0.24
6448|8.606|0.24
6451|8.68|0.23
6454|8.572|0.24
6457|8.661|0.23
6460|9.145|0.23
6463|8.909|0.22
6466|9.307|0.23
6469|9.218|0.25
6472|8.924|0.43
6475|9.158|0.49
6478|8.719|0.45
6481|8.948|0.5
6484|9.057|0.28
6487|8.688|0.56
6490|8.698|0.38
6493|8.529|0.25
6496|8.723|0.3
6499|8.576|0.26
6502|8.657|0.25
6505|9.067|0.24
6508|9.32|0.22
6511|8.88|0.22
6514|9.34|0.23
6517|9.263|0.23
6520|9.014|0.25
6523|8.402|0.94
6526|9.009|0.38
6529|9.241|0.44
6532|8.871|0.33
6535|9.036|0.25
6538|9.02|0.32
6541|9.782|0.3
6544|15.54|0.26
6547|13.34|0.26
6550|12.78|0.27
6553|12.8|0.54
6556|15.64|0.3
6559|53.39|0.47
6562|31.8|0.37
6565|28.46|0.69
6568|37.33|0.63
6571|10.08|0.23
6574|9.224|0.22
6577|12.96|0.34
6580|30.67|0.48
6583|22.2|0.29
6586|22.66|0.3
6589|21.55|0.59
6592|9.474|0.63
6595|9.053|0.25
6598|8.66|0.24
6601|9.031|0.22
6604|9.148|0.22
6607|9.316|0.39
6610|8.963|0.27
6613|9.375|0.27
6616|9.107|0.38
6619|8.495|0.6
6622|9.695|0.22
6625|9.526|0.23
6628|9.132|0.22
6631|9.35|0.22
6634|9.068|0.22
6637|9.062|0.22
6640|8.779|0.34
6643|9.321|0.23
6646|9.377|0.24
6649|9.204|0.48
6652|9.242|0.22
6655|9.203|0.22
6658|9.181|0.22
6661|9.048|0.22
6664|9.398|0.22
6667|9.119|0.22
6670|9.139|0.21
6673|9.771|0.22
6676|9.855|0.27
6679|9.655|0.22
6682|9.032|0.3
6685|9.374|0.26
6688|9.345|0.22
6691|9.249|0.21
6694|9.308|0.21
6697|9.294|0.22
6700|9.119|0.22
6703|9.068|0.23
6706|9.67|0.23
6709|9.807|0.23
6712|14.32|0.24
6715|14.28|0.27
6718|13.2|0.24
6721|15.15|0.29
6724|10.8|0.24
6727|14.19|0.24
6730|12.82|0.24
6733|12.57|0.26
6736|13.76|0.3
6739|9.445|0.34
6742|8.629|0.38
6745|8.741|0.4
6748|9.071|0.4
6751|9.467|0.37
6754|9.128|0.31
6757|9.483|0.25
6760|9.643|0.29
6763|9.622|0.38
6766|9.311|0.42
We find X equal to 0.12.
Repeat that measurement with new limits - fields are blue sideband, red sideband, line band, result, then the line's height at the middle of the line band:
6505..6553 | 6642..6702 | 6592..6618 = 0.068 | 9.68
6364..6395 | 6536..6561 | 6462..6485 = 0.474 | 14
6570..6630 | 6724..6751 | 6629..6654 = 0.291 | 12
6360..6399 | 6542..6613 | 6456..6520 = 0.471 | 13.8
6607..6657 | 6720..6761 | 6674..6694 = 0.065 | 10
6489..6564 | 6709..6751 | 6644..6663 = 0.308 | 12.2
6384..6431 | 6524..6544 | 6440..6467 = 0.050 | 9.25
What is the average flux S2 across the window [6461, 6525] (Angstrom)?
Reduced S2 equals 8.93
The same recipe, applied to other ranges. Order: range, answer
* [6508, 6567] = 15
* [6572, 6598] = 16.6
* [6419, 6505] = 8.86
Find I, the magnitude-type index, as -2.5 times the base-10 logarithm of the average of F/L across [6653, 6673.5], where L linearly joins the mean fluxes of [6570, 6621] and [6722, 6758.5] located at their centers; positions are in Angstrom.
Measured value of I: 0.28 mag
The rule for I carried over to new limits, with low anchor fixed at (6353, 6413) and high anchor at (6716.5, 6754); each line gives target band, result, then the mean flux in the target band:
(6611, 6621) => 0.17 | 9.03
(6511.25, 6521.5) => 0.09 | 9.17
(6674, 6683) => 0.15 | 9.56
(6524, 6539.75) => 0.11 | 9.03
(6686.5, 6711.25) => 0.17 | 9.51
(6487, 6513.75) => 0.12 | 8.82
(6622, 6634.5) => 0.15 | 9.34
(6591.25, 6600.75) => 0.16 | 9.03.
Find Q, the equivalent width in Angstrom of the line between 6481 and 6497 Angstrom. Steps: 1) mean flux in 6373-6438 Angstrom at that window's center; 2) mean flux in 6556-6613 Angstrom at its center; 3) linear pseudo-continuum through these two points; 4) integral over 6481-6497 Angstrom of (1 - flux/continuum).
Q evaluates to 5.67 Angstrom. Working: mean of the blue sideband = 9.04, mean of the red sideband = 18.8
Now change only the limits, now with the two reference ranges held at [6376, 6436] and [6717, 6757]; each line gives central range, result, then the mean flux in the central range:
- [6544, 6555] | -3.8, 13.4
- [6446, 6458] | 0.9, 8.63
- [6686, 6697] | 1.6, 9.3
